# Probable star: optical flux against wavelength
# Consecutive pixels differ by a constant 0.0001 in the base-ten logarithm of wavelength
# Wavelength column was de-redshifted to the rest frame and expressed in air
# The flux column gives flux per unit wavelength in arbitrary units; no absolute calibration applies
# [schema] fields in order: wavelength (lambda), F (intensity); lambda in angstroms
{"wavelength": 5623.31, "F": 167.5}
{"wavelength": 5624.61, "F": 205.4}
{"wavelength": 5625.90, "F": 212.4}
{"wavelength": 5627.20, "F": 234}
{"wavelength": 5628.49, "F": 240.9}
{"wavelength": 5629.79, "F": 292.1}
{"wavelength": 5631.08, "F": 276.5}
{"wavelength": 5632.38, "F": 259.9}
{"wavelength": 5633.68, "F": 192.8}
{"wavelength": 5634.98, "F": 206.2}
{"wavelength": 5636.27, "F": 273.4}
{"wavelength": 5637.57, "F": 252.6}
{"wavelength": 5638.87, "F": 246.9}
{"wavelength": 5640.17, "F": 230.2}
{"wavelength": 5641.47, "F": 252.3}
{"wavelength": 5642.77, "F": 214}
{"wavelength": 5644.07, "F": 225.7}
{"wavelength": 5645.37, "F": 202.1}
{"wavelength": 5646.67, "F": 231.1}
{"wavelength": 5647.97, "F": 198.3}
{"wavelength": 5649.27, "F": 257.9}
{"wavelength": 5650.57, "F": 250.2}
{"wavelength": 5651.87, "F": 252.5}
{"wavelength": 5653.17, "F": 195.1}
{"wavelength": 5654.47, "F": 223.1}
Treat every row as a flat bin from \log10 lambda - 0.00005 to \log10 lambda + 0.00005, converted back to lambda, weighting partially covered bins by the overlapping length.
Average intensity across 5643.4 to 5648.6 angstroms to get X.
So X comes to 214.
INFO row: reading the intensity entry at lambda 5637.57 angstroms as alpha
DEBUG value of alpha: 252.6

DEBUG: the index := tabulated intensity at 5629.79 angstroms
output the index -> 292.1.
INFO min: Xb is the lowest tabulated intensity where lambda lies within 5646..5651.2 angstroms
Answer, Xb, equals 198.3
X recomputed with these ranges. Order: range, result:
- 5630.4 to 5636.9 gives 242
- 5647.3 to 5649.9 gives 228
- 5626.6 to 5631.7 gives 261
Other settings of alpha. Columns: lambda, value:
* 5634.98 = 206.2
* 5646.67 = 231.1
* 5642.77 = 214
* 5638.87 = 246.9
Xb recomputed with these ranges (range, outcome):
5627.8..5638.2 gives 192.8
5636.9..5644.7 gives 214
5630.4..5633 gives 259.9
